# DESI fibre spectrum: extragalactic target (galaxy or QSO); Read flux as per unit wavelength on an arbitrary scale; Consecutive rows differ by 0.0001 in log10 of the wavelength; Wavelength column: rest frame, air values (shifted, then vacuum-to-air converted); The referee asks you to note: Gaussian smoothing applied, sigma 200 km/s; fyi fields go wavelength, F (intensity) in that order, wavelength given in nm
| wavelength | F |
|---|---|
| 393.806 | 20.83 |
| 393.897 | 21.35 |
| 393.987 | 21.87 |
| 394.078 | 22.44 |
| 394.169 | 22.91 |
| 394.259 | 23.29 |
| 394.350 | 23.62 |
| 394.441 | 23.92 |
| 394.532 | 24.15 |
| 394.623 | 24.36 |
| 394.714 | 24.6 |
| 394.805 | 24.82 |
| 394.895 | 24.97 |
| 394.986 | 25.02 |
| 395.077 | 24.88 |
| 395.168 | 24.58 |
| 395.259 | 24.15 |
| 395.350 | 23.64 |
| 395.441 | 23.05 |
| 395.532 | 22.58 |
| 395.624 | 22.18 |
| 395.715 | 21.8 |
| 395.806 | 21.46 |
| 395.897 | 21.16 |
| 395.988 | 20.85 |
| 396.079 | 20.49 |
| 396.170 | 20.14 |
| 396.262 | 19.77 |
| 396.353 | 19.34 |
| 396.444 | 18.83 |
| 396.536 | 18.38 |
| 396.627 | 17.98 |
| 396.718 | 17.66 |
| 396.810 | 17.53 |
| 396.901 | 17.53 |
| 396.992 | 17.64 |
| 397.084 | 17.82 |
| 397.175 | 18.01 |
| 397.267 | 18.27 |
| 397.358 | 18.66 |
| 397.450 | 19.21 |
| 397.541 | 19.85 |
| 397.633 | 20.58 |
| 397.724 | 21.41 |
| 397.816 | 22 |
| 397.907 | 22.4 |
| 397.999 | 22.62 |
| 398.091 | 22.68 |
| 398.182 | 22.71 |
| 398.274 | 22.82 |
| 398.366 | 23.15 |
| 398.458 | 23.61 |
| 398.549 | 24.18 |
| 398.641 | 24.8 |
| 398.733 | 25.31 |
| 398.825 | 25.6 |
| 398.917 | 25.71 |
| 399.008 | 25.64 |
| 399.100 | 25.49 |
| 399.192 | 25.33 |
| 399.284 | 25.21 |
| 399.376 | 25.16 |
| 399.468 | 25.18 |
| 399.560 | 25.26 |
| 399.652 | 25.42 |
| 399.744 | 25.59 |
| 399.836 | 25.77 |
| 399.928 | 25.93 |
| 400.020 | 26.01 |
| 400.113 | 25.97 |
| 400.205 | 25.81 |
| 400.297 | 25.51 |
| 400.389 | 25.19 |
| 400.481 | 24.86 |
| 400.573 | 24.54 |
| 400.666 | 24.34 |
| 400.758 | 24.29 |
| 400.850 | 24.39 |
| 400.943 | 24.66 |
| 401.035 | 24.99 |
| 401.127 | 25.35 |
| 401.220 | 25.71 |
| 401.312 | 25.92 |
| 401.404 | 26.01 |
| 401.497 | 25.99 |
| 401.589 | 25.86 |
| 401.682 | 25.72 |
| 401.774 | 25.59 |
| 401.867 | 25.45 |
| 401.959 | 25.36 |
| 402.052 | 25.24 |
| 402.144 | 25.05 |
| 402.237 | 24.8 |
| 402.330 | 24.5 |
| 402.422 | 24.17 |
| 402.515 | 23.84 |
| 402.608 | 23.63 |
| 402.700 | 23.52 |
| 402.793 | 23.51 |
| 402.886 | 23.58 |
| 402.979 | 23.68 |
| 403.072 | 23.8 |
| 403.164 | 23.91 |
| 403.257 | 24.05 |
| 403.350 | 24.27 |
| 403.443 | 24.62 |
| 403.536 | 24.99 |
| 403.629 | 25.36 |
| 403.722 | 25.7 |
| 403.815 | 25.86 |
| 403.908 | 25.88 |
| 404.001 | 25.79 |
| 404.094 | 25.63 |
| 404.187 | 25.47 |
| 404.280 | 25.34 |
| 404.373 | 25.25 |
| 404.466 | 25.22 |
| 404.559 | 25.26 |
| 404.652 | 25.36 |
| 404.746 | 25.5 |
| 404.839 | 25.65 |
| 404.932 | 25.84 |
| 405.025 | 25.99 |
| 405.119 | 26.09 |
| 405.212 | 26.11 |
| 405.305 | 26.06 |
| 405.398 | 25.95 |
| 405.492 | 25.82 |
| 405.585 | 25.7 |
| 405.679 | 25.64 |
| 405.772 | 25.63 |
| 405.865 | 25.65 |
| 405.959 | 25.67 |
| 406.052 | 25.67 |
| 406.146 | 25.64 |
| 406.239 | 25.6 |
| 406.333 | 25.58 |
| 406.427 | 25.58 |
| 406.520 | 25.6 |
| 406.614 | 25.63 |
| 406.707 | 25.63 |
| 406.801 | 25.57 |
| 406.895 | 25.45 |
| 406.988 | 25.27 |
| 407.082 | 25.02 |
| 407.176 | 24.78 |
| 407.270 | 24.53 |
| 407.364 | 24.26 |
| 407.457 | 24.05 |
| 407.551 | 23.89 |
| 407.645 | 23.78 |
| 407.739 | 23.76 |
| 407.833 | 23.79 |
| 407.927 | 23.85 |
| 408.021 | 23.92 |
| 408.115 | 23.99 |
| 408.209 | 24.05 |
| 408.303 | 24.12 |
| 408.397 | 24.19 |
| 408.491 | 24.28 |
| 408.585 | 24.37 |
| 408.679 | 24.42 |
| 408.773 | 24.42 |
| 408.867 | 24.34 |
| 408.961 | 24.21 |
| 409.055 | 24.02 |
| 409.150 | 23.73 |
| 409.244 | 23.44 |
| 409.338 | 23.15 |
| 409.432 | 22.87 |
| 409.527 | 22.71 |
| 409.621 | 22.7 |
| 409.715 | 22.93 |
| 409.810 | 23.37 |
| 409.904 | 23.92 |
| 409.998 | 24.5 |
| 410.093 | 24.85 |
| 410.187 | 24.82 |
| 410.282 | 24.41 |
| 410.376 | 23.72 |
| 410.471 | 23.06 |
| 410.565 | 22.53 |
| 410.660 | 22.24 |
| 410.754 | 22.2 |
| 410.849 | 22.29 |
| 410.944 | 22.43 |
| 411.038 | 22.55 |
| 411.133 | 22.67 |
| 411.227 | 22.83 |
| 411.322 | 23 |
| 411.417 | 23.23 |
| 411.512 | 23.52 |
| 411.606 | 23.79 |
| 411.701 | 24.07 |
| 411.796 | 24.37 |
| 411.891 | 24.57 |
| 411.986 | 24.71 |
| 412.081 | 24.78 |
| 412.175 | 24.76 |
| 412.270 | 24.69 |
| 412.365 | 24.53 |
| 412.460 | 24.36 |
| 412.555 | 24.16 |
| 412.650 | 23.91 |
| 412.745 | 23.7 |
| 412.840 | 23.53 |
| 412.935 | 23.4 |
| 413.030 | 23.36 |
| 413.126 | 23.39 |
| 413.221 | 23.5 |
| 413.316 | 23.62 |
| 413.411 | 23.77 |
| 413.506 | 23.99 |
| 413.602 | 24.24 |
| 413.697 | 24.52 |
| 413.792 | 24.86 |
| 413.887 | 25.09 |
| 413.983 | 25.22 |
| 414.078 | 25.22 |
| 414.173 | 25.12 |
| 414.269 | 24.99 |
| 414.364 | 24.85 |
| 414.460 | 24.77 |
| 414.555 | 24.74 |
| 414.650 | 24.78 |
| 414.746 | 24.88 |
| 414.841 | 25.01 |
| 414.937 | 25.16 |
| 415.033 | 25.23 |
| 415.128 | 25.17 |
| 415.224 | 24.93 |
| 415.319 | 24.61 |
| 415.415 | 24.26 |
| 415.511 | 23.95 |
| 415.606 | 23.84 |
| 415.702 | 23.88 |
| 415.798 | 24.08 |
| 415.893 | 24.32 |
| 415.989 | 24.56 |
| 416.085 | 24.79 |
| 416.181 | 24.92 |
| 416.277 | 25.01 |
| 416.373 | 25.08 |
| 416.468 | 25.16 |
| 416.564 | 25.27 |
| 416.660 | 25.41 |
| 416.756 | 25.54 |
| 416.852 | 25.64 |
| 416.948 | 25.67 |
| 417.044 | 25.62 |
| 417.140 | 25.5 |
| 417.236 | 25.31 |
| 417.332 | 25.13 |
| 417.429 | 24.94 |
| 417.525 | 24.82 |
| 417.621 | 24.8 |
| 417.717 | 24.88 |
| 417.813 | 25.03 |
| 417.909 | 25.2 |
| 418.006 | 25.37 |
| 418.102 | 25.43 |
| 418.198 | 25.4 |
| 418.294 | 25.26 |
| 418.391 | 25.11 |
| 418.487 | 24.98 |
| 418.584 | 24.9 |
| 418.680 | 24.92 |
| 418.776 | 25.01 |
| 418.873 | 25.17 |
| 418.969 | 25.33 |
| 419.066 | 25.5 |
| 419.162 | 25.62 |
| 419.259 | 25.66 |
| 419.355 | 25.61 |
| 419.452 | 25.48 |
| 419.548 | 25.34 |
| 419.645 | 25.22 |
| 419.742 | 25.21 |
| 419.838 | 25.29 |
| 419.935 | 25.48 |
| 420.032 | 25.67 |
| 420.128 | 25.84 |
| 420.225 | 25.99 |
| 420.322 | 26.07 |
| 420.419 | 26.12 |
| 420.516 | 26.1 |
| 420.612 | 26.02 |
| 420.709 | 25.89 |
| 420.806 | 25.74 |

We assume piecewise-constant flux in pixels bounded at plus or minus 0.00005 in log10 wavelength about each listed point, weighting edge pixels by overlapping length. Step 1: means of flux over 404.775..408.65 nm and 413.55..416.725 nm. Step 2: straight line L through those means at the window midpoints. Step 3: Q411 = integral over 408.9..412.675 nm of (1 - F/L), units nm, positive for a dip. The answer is 0.20 nm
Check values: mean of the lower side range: 25.1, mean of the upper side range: 24.8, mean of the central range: 23.6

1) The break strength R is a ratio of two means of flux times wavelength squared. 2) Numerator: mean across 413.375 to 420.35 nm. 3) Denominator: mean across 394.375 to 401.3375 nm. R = 1.20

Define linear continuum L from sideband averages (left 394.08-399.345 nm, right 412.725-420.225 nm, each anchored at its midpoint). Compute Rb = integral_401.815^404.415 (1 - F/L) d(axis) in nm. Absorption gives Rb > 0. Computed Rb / -0.19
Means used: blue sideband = 22.1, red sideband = 24.9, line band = 24.7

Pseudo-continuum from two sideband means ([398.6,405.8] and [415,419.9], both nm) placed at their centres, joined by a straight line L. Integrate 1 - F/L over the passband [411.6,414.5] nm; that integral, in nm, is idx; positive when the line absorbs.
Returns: 0.09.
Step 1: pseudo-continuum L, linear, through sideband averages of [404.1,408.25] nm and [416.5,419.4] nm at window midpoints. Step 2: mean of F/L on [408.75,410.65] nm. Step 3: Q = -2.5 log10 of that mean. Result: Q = 0.070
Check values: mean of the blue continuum 25.2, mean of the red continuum 25.3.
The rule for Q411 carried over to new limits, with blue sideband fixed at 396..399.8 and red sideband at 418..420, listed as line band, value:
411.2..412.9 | 0.01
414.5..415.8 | 0.00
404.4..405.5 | -0.13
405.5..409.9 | -0.20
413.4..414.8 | -0.02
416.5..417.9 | -0.01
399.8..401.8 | -0.27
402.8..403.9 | -0.09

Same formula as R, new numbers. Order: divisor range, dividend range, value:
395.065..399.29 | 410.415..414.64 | 1.19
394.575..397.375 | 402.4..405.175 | 1.23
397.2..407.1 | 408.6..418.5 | 1.04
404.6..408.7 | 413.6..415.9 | 1.03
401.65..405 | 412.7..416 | 1.03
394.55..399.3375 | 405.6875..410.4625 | 1.17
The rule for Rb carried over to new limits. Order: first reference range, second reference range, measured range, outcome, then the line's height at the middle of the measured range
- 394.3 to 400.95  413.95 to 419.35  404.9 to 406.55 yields -0.139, 23.8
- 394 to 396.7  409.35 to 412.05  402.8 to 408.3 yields -0.486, 23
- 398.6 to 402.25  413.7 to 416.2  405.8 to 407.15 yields -0.023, 25.1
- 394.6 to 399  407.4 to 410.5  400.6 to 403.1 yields -0.241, 22.6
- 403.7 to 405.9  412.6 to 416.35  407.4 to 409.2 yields 0.084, 25.2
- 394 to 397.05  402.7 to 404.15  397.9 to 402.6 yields -0.284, 23.5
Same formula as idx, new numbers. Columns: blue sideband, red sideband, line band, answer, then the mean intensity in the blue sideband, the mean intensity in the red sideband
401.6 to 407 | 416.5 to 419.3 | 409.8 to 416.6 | 0.288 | 25.2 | 25.2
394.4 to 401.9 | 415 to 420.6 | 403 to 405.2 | -0.135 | 23.2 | 25.2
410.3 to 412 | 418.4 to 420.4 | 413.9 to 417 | -0.067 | 23.2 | 25.4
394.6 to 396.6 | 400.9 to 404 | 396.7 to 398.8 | 0.193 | 22.3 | 24.9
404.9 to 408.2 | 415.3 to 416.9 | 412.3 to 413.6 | 0.055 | 25.2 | 24.7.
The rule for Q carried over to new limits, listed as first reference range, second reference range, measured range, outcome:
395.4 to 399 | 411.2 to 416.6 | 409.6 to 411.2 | 0.02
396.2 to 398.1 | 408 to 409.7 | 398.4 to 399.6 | -0.24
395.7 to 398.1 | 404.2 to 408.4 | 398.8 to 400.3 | -0.20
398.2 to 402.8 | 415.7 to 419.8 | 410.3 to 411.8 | 0.09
